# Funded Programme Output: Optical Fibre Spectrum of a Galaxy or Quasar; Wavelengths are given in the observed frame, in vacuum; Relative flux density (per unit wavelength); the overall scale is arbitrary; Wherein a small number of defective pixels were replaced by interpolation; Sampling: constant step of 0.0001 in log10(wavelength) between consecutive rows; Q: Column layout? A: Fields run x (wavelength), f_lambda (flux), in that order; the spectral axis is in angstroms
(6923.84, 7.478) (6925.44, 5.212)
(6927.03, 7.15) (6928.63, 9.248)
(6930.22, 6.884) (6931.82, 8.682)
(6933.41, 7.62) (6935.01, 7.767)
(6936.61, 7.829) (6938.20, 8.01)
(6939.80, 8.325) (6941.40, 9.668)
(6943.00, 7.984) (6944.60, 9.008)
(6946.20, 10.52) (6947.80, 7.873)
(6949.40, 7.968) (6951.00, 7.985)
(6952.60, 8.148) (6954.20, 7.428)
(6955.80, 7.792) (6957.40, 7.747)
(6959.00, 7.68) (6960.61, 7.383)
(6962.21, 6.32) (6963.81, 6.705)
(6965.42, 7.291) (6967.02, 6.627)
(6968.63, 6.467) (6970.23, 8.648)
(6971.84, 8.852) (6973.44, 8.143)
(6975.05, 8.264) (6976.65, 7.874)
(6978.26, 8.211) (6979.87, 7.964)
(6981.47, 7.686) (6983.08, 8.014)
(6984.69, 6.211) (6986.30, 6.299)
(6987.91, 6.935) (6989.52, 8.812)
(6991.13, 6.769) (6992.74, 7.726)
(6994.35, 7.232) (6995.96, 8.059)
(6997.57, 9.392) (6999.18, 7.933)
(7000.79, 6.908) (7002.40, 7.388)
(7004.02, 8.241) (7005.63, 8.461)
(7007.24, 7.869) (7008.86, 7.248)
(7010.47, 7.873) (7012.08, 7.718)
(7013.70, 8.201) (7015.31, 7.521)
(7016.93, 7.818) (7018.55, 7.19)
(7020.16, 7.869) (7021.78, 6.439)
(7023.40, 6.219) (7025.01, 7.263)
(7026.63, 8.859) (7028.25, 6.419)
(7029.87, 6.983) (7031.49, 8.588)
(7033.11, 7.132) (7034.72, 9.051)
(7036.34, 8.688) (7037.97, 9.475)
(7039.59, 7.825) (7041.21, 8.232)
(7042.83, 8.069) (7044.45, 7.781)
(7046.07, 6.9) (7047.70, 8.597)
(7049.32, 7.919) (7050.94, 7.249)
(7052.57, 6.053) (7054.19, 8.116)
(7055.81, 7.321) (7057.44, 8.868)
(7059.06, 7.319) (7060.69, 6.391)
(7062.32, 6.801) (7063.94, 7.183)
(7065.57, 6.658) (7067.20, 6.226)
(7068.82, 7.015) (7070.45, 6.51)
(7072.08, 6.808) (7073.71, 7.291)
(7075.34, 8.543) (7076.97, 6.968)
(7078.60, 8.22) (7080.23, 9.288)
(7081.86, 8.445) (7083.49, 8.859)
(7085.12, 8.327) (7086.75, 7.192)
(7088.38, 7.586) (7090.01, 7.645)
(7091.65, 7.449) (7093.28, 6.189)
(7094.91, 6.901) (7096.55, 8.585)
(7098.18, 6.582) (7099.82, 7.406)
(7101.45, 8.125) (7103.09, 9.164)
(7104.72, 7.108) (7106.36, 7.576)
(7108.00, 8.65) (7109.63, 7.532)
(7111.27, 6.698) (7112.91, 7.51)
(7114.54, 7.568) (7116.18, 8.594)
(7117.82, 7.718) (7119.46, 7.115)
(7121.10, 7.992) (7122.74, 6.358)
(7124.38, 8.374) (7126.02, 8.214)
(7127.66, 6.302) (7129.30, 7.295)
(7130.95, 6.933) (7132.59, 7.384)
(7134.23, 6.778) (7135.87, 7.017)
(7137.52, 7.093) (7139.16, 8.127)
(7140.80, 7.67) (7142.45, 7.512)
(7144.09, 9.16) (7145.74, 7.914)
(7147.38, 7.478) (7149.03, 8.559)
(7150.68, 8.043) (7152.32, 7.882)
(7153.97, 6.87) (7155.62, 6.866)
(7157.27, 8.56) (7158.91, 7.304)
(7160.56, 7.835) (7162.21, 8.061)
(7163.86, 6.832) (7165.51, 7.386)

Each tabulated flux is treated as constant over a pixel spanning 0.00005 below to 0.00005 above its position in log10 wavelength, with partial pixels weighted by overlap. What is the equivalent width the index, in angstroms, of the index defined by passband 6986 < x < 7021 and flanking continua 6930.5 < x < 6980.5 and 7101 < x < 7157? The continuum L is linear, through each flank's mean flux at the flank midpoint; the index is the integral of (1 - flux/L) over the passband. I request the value 0.61 angstroms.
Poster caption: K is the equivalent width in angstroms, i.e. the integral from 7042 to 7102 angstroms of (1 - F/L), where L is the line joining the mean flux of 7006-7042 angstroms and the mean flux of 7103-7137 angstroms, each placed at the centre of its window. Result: 0.97 angstroms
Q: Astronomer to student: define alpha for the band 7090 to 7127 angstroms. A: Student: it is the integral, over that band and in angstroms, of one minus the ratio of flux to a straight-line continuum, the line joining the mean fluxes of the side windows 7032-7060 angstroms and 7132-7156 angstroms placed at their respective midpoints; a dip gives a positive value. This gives 0.6 angstroms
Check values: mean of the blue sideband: 7.92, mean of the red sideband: 7.64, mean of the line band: 7.6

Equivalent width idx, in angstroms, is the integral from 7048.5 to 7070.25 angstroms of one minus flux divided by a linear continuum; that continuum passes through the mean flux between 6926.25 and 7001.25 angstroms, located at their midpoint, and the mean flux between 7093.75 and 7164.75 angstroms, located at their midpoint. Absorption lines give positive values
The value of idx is 1.57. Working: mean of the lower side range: 7.83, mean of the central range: 7.15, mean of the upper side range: 7.6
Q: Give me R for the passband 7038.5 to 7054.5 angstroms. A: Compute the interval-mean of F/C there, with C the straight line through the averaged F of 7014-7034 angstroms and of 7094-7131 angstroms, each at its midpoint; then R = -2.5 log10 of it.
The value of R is -0.04 mag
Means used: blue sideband 7.39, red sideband 7.59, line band 7.69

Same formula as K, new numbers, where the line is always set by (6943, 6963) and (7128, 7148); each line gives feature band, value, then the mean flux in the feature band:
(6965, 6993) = 1.13 angstroms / 7.6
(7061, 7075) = 1.51 angstroms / 6.85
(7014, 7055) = 0.40 angstroms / 7.7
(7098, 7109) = -0.40 angstroms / 7.87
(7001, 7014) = 0.04 angstroms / 7.82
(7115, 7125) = -0.16 angstroms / 7.67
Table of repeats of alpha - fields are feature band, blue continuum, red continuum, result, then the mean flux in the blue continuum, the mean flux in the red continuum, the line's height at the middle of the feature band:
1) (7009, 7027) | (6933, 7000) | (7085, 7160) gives 0.6 angstroms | 7.84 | 7.58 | 7.75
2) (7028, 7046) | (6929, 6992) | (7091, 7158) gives -0.7 angstroms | 7.81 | 7.58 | 7.71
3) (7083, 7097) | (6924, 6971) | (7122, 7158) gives 0.1 angstroms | 7.79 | 7.56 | 7.62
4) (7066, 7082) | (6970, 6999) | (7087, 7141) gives 0.2 angstroms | 7.82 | 7.49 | 7.59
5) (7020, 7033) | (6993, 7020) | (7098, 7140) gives 0.8 angstroms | 7.82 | 7.52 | 7.76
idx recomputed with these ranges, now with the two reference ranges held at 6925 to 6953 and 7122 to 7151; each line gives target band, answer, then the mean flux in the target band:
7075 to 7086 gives -0.91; 8.37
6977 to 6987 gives 0.73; 7.43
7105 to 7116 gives 0.02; 7.62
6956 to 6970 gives 1.64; 7.13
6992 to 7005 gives 0.16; 7.87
